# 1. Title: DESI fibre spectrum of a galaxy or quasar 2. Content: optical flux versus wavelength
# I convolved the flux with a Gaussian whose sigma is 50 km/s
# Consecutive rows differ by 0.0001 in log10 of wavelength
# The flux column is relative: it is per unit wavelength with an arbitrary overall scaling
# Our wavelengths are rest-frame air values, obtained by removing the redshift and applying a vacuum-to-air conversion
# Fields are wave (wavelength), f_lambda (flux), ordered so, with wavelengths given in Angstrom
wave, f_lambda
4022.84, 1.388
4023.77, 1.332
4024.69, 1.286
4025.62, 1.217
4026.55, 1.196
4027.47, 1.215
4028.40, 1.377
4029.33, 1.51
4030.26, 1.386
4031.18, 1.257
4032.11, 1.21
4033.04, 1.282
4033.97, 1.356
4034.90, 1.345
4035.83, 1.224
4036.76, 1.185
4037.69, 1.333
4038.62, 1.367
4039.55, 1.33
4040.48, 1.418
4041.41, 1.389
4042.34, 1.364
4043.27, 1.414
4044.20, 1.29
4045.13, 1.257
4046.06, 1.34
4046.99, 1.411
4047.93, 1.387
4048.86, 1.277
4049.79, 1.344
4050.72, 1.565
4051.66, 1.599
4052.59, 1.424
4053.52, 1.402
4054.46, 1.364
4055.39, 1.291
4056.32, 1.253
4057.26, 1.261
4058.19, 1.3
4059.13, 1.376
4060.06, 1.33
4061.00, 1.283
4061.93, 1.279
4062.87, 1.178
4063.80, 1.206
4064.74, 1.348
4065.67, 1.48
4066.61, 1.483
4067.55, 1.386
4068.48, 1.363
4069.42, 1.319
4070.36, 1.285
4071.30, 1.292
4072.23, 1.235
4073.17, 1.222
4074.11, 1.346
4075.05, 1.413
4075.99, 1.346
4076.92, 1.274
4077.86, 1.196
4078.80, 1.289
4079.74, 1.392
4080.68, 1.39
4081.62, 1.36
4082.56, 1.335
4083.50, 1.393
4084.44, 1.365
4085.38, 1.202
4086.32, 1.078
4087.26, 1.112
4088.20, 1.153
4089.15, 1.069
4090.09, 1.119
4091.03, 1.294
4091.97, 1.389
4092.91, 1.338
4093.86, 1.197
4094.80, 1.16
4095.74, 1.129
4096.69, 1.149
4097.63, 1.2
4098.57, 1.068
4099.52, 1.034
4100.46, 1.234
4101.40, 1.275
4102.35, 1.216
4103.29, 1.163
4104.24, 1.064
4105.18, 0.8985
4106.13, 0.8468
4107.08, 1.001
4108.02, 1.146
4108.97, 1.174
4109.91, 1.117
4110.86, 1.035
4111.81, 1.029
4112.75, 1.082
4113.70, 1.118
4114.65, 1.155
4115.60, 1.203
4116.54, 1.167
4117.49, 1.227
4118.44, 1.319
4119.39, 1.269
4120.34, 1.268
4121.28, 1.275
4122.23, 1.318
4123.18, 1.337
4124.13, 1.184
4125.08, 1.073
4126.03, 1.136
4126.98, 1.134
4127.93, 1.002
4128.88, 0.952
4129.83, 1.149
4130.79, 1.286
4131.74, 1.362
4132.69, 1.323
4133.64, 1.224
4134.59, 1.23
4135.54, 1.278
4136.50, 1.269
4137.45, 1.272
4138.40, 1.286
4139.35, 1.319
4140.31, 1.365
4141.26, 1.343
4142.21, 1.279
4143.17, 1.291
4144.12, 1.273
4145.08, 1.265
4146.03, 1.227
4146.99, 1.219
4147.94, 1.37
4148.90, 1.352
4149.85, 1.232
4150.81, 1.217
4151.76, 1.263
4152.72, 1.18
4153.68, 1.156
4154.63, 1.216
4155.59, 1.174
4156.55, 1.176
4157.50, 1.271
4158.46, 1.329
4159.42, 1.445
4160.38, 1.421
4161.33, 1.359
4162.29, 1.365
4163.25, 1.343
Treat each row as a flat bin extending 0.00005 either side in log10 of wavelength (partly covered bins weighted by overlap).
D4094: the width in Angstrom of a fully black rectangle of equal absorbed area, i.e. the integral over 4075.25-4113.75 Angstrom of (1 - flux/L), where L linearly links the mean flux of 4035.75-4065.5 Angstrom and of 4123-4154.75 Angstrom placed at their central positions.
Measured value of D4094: 3.2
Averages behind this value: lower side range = 1.34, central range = 1.18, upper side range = 1.24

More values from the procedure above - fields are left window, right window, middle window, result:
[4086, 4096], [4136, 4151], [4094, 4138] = 2.52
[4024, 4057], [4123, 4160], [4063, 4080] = -0.18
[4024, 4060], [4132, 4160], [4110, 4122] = 1.03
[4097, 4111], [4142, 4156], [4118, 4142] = -1.10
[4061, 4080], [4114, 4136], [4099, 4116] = 1.99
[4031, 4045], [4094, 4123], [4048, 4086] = -2.69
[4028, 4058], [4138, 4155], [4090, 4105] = 1.41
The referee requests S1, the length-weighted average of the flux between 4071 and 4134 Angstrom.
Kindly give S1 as 1.2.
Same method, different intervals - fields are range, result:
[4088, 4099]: 1.19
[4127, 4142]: 1.24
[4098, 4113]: 1.09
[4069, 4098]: 1.26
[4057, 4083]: 1.32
